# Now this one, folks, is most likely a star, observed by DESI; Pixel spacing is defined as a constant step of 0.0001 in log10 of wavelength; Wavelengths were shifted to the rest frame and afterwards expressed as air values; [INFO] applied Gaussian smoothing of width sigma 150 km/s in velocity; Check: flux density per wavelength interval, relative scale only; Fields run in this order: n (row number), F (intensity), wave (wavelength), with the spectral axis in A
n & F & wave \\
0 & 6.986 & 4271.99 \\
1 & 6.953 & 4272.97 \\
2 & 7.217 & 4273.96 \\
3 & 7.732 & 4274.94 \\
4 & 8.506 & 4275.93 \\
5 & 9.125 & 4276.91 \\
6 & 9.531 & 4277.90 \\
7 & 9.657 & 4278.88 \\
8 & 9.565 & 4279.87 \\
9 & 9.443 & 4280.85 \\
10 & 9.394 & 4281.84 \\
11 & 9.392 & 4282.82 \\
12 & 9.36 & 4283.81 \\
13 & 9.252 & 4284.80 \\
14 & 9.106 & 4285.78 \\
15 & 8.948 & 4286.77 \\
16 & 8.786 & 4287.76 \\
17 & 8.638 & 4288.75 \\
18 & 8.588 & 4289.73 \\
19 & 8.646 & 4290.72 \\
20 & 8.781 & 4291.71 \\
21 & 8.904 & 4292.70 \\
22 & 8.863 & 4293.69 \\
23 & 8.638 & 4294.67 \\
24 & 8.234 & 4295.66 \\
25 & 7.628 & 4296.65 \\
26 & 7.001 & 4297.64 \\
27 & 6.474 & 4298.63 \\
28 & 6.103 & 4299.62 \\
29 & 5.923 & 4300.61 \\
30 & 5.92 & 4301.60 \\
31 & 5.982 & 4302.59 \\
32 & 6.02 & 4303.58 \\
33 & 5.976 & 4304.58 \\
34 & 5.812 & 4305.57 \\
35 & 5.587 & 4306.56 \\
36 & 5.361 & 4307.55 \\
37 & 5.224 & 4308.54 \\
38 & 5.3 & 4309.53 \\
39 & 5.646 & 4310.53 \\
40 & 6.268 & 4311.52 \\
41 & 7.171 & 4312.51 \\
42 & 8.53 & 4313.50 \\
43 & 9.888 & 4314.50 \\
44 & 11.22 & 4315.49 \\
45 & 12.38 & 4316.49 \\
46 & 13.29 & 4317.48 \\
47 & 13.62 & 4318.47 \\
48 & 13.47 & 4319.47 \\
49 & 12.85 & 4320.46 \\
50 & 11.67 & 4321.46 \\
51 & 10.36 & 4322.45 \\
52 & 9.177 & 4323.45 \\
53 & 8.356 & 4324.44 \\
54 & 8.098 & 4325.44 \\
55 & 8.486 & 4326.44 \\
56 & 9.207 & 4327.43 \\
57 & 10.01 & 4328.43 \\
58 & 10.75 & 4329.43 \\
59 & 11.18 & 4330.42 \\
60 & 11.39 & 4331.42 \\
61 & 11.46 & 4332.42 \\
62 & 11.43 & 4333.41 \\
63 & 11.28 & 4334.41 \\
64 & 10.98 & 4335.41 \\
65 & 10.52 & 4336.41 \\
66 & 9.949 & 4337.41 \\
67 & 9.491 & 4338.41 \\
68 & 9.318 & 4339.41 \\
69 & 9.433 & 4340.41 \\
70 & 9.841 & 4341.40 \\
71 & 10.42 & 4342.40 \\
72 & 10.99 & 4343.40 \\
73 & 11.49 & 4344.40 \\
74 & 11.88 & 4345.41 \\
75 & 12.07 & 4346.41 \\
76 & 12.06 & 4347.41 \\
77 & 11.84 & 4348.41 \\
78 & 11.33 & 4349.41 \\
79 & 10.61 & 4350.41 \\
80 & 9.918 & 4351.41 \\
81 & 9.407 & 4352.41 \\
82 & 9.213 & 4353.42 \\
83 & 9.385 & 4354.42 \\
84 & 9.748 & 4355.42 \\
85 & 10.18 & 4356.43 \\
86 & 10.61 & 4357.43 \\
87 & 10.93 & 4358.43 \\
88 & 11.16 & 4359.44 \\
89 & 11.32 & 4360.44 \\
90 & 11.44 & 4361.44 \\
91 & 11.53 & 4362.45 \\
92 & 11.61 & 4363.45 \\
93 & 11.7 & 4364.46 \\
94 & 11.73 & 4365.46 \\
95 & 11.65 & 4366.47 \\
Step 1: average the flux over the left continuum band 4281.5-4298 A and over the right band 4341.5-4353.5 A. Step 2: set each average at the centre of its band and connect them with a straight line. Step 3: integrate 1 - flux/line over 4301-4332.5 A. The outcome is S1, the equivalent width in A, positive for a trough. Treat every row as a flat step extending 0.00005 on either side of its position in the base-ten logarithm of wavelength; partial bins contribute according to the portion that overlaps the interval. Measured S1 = 3.02 A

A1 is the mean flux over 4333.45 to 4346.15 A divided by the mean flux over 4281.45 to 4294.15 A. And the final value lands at 1.17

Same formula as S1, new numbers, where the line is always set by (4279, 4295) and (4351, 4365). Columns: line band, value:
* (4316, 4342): -2.0 A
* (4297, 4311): 5.2 A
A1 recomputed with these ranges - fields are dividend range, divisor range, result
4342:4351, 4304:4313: 1.96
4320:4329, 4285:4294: 1.11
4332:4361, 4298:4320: 1.37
